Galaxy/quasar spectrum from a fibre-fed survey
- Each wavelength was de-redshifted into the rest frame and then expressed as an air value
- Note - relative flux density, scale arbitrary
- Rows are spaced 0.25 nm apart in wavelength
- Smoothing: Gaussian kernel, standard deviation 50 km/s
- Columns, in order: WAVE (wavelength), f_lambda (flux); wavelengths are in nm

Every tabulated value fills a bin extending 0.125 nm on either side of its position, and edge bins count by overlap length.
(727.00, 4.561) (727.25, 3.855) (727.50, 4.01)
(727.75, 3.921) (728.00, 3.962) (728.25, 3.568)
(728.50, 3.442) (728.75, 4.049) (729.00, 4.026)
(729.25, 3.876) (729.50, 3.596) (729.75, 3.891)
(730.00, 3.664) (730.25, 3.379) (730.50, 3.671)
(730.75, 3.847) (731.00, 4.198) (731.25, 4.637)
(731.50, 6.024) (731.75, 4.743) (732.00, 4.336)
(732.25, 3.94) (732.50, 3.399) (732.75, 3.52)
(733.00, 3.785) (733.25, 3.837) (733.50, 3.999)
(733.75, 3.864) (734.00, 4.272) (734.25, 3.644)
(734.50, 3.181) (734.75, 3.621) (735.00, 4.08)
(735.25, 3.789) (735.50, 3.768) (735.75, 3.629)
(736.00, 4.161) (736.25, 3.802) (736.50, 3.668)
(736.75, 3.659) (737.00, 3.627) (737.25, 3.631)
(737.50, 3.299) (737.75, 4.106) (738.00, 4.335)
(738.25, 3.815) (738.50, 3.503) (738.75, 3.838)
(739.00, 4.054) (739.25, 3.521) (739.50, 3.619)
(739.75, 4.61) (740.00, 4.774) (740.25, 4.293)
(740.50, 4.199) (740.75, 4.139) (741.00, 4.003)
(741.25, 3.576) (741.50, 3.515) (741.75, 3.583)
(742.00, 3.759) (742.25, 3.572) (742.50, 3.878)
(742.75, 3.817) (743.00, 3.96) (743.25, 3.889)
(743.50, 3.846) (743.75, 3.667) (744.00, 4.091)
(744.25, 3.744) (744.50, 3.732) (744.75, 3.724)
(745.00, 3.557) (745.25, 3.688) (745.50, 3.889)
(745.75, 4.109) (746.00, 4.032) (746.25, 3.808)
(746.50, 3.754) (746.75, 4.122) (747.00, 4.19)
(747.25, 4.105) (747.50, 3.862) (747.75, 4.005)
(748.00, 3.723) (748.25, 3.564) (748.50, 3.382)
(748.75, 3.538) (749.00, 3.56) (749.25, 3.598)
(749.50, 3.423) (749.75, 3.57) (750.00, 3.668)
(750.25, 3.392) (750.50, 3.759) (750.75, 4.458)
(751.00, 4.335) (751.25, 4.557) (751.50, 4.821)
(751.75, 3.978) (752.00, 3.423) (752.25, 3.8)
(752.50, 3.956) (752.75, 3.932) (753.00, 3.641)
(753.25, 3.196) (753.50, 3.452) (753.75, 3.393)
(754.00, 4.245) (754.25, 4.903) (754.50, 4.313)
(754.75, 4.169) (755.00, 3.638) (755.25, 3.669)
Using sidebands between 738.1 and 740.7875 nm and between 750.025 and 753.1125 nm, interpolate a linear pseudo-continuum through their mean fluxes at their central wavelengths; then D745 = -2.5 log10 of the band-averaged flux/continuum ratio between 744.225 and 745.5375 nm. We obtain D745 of 0.09 mag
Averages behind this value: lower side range 4.03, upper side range 3.99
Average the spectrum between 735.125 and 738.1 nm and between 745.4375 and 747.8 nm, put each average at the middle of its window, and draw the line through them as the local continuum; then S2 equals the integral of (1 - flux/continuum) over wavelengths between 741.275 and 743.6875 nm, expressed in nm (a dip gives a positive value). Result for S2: 0.10 nm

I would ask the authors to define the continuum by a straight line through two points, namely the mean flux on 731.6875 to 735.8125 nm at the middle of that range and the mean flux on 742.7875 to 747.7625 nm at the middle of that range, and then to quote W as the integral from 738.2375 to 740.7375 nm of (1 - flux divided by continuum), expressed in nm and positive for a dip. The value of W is -0.11 nm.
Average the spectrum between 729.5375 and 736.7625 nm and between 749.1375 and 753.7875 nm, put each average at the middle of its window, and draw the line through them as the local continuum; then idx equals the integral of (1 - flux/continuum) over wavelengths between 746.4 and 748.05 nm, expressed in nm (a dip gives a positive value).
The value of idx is -0.06 nm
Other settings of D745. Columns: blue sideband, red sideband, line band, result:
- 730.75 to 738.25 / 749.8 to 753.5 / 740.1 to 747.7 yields 0.013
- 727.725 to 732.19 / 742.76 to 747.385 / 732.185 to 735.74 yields 0.069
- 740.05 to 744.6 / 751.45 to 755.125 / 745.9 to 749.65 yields 0.031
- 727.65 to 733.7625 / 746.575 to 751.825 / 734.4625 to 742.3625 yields 0.025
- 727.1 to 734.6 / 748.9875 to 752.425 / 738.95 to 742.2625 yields -0.010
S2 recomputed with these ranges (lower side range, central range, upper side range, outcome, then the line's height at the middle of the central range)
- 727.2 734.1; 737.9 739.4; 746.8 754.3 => 0.03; 3.92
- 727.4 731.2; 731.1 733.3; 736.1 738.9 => -0.27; 3.8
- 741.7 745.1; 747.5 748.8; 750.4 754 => 0.06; 3.85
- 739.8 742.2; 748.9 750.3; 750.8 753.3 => 0.16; 4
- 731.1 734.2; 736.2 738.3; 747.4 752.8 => 0.16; 4.09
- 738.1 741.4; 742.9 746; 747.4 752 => 0.07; 3.92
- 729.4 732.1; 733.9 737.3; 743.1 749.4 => 0.26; 4.07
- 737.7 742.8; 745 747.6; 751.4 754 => -0.06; 3.85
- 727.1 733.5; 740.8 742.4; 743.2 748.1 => 0.09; 3.9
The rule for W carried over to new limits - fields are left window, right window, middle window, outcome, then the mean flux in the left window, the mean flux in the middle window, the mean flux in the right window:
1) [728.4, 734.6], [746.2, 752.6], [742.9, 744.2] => 0.004 nm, 3.96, 3.88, 3.86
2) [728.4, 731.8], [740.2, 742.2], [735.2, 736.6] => 0.053 nm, 4.06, 3.81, 3.86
